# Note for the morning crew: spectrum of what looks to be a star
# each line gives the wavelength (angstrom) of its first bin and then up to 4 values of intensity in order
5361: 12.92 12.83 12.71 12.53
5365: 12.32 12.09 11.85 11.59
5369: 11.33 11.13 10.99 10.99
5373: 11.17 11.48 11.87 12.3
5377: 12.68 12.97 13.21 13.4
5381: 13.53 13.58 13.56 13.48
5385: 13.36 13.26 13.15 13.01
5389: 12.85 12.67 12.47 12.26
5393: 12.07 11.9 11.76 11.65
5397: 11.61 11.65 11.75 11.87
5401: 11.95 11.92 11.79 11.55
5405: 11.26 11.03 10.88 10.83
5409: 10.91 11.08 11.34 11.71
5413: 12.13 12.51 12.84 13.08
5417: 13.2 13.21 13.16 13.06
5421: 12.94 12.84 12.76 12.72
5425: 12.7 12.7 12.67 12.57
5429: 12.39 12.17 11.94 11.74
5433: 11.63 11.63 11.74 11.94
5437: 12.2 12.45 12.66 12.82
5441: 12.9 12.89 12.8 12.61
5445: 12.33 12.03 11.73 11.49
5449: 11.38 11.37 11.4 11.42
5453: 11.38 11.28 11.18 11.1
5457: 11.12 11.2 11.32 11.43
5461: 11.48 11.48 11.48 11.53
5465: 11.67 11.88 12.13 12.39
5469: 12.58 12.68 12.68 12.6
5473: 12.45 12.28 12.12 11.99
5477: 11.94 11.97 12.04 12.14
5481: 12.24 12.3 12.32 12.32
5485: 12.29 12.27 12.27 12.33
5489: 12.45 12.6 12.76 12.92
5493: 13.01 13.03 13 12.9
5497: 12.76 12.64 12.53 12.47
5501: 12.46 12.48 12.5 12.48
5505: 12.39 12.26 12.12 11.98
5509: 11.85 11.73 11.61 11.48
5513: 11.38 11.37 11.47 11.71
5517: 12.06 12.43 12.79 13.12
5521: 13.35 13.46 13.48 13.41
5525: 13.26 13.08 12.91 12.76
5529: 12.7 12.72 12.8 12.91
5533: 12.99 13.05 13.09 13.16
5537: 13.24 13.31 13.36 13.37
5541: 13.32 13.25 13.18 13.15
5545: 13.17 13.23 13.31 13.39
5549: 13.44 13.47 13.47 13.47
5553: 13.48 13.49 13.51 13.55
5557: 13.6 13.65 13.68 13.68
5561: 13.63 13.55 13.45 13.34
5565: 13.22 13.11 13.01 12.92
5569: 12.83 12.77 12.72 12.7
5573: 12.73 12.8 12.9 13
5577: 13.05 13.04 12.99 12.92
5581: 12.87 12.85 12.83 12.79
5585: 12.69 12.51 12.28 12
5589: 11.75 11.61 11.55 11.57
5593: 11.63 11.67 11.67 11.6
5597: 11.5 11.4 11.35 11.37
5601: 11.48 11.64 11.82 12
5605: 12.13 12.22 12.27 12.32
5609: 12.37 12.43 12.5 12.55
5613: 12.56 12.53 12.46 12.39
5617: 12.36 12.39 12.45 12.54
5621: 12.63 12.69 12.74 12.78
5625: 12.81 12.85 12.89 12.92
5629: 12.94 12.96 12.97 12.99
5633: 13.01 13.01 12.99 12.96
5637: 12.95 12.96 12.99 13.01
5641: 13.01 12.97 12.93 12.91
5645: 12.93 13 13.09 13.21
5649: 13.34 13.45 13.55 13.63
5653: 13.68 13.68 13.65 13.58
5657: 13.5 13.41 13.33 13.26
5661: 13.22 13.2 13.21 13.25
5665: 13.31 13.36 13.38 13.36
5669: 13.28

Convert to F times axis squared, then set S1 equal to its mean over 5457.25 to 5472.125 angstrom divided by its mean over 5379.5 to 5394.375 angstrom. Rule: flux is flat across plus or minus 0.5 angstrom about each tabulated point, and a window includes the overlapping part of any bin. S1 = 0.9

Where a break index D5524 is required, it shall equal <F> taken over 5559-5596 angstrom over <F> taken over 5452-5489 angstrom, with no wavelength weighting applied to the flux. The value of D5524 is 1.06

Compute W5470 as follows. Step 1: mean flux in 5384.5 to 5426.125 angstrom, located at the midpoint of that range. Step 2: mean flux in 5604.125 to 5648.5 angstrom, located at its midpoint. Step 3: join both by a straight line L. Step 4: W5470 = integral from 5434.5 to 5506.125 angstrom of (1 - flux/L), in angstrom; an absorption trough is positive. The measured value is 1.2 angstrom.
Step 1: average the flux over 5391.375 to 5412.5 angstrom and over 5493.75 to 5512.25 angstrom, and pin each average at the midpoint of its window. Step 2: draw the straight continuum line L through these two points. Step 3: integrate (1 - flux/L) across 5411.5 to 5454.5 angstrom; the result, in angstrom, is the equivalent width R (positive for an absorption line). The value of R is -1.8 angstrom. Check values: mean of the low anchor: 11.6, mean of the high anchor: 12.4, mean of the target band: 12.3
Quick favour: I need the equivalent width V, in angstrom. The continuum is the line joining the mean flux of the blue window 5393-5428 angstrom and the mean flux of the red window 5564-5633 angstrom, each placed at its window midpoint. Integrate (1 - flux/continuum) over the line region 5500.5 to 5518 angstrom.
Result 0.4 angstrom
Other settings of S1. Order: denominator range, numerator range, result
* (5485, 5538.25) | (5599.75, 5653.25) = 1.05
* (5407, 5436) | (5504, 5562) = 1.10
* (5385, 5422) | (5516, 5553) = 1.13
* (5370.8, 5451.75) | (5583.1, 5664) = 1.11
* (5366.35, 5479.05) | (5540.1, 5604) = 1.11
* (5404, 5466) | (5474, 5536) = 1.07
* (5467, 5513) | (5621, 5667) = 1.12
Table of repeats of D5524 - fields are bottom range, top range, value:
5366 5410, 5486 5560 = 1.06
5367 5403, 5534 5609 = 1.04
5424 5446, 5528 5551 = 1.07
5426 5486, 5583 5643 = 1.03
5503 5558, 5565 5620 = 0.96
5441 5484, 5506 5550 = 1.07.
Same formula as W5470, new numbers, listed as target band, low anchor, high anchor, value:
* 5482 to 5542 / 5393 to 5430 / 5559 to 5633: -1.4 angstrom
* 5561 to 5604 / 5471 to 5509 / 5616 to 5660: 1.3 angstrom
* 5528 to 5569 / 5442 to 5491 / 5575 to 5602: -4.0 angstrom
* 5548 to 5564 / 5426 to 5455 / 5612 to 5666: -1.2 angstrom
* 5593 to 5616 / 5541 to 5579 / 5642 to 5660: 2.2 angstrom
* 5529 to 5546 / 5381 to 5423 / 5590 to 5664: -0.8 angstrom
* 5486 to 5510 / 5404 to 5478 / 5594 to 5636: -0.7 angstrom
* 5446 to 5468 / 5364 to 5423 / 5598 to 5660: 1.6 angstrom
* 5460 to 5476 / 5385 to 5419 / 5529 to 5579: 0.6 angstrom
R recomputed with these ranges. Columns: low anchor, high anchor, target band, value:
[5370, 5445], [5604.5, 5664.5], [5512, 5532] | -0.02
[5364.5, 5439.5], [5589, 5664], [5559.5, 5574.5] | -0.67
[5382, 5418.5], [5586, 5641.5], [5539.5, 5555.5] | -1.38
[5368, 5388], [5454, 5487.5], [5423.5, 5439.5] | -0.08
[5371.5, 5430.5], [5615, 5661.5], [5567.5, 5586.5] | 0.01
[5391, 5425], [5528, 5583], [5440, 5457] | 0.71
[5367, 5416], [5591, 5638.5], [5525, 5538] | -0.76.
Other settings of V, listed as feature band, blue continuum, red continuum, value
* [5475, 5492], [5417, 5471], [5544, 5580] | 0.27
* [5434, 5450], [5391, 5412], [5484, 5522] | -0.43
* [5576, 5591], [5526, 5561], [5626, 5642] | 0.65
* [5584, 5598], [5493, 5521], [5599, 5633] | 0.61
